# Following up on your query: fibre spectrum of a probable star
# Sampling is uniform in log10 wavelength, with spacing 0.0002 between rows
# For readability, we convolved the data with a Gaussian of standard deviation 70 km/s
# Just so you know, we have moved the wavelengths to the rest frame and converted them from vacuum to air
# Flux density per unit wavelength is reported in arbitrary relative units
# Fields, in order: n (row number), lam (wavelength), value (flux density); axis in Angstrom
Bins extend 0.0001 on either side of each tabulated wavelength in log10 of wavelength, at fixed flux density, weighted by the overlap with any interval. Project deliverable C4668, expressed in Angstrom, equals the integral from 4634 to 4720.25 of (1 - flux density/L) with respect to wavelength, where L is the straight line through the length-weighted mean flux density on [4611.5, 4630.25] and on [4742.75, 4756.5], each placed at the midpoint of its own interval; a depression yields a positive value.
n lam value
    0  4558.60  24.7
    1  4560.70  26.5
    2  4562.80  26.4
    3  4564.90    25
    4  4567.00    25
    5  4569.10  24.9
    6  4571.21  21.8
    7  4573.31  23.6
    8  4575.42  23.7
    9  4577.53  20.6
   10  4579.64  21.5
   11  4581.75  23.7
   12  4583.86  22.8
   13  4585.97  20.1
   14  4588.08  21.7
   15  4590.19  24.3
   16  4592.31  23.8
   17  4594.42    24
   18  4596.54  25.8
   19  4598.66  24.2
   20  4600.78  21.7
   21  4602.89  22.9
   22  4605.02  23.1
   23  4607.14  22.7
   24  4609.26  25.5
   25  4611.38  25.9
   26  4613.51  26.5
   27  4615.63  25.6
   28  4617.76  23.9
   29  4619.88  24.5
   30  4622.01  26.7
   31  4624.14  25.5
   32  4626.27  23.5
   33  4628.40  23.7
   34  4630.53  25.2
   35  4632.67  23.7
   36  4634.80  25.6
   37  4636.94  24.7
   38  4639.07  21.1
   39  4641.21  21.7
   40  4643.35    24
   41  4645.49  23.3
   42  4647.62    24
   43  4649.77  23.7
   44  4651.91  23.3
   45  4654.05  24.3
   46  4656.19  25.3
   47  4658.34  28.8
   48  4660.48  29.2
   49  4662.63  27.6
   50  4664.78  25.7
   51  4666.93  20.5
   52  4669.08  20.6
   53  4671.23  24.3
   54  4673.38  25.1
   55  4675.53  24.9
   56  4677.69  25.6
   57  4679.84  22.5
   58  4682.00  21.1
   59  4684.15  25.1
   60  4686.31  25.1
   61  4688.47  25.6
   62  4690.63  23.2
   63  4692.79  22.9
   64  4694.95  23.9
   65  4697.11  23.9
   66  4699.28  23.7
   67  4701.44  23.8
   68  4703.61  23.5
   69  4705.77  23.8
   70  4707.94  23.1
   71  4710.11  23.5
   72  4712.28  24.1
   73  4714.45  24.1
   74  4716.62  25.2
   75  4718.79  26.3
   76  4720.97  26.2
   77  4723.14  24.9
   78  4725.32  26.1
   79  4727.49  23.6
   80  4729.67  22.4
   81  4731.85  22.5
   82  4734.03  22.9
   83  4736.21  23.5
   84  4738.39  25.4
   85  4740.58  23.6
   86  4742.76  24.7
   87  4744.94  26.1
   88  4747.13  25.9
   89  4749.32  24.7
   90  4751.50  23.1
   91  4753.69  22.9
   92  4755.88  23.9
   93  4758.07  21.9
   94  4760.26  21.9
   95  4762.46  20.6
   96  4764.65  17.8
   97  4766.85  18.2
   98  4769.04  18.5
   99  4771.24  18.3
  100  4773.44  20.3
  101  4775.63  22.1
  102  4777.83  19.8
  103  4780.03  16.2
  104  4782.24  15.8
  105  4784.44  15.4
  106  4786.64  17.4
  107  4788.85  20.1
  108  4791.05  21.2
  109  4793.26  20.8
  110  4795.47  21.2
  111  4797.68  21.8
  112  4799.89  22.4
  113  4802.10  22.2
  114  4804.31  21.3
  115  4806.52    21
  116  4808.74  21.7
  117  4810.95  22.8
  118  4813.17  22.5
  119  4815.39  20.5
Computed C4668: 2.1 Angstrom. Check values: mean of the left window 25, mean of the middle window 24.2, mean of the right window 24.5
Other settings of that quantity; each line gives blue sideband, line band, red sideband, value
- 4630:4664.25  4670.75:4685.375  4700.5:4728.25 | 0.3 Angstrom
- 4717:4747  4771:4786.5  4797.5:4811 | 3.1 Angstrom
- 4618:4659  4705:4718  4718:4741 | 0.1 Angstrom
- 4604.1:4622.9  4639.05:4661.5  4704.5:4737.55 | 0.1 Angstrom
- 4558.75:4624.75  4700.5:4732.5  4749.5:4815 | -3.7 Angstrom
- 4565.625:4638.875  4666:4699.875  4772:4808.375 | -2.2 Angstrom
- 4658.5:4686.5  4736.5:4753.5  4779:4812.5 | -2.1 Angstrom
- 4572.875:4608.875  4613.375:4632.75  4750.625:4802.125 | -2.0 Angstrom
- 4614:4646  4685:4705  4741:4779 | -0.8 Angstrom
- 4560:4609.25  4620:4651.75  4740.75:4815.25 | -1.6 Angstrom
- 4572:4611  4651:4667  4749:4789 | -3.0 Angstrom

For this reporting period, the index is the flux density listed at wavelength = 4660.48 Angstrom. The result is 29.2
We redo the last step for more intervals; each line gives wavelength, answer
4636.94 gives 24.7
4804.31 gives 21.3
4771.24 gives 18.3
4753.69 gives 22.9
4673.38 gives 25.1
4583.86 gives 22.8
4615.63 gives 25.6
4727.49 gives 23.6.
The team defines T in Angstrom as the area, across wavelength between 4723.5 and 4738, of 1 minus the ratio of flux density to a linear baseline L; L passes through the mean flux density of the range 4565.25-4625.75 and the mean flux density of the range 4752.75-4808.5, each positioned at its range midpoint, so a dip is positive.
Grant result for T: -1.7 Angstrom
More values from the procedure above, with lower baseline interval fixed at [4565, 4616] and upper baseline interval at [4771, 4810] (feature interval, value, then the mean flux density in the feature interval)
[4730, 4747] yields -2.6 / 24.1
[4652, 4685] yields -3.7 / 24.7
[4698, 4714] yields -1.6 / 23.7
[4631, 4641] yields -0.4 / 23.7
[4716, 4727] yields -2.3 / 25.7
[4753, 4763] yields -0.8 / 22.3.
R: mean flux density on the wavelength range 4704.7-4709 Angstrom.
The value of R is 23.4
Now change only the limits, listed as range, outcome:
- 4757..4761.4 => 21.9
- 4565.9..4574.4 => 23.8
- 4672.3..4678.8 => 25.2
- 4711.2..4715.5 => 24.1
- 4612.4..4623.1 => 25.4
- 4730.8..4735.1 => 22.7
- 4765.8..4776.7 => 19.5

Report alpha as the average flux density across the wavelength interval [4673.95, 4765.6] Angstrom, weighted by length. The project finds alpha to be 23.8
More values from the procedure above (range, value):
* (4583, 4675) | 24.2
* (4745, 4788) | 20.4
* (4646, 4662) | 25.5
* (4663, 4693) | 23.8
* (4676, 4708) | 23.8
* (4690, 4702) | 23.6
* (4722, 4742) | 23.9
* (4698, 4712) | 23.6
